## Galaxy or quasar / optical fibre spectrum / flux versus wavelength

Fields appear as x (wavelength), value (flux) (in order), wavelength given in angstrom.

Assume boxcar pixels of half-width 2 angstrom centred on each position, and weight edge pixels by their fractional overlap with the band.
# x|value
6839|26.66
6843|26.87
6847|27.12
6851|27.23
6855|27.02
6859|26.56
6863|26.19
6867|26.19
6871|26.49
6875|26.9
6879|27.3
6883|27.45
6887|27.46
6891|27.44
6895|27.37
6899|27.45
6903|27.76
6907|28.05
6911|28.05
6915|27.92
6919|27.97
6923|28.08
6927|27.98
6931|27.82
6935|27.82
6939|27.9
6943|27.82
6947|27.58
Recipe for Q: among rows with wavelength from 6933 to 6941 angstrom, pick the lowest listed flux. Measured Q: 27.82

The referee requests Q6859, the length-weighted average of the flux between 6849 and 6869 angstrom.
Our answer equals 26.6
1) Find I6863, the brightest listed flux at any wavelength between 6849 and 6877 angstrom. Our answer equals 27.23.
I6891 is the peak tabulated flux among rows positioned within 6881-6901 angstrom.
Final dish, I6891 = 27.46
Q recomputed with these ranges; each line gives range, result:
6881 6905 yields 27.37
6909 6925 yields 27.92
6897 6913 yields 27.45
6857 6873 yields 26.19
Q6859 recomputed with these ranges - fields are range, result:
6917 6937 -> 27.9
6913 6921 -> 27.9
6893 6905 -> 27.5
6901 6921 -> 27.9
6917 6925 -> 28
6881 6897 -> 27.4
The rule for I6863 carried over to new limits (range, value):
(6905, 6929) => 28.08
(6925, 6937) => 27.98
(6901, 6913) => 28.05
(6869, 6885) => 27.45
